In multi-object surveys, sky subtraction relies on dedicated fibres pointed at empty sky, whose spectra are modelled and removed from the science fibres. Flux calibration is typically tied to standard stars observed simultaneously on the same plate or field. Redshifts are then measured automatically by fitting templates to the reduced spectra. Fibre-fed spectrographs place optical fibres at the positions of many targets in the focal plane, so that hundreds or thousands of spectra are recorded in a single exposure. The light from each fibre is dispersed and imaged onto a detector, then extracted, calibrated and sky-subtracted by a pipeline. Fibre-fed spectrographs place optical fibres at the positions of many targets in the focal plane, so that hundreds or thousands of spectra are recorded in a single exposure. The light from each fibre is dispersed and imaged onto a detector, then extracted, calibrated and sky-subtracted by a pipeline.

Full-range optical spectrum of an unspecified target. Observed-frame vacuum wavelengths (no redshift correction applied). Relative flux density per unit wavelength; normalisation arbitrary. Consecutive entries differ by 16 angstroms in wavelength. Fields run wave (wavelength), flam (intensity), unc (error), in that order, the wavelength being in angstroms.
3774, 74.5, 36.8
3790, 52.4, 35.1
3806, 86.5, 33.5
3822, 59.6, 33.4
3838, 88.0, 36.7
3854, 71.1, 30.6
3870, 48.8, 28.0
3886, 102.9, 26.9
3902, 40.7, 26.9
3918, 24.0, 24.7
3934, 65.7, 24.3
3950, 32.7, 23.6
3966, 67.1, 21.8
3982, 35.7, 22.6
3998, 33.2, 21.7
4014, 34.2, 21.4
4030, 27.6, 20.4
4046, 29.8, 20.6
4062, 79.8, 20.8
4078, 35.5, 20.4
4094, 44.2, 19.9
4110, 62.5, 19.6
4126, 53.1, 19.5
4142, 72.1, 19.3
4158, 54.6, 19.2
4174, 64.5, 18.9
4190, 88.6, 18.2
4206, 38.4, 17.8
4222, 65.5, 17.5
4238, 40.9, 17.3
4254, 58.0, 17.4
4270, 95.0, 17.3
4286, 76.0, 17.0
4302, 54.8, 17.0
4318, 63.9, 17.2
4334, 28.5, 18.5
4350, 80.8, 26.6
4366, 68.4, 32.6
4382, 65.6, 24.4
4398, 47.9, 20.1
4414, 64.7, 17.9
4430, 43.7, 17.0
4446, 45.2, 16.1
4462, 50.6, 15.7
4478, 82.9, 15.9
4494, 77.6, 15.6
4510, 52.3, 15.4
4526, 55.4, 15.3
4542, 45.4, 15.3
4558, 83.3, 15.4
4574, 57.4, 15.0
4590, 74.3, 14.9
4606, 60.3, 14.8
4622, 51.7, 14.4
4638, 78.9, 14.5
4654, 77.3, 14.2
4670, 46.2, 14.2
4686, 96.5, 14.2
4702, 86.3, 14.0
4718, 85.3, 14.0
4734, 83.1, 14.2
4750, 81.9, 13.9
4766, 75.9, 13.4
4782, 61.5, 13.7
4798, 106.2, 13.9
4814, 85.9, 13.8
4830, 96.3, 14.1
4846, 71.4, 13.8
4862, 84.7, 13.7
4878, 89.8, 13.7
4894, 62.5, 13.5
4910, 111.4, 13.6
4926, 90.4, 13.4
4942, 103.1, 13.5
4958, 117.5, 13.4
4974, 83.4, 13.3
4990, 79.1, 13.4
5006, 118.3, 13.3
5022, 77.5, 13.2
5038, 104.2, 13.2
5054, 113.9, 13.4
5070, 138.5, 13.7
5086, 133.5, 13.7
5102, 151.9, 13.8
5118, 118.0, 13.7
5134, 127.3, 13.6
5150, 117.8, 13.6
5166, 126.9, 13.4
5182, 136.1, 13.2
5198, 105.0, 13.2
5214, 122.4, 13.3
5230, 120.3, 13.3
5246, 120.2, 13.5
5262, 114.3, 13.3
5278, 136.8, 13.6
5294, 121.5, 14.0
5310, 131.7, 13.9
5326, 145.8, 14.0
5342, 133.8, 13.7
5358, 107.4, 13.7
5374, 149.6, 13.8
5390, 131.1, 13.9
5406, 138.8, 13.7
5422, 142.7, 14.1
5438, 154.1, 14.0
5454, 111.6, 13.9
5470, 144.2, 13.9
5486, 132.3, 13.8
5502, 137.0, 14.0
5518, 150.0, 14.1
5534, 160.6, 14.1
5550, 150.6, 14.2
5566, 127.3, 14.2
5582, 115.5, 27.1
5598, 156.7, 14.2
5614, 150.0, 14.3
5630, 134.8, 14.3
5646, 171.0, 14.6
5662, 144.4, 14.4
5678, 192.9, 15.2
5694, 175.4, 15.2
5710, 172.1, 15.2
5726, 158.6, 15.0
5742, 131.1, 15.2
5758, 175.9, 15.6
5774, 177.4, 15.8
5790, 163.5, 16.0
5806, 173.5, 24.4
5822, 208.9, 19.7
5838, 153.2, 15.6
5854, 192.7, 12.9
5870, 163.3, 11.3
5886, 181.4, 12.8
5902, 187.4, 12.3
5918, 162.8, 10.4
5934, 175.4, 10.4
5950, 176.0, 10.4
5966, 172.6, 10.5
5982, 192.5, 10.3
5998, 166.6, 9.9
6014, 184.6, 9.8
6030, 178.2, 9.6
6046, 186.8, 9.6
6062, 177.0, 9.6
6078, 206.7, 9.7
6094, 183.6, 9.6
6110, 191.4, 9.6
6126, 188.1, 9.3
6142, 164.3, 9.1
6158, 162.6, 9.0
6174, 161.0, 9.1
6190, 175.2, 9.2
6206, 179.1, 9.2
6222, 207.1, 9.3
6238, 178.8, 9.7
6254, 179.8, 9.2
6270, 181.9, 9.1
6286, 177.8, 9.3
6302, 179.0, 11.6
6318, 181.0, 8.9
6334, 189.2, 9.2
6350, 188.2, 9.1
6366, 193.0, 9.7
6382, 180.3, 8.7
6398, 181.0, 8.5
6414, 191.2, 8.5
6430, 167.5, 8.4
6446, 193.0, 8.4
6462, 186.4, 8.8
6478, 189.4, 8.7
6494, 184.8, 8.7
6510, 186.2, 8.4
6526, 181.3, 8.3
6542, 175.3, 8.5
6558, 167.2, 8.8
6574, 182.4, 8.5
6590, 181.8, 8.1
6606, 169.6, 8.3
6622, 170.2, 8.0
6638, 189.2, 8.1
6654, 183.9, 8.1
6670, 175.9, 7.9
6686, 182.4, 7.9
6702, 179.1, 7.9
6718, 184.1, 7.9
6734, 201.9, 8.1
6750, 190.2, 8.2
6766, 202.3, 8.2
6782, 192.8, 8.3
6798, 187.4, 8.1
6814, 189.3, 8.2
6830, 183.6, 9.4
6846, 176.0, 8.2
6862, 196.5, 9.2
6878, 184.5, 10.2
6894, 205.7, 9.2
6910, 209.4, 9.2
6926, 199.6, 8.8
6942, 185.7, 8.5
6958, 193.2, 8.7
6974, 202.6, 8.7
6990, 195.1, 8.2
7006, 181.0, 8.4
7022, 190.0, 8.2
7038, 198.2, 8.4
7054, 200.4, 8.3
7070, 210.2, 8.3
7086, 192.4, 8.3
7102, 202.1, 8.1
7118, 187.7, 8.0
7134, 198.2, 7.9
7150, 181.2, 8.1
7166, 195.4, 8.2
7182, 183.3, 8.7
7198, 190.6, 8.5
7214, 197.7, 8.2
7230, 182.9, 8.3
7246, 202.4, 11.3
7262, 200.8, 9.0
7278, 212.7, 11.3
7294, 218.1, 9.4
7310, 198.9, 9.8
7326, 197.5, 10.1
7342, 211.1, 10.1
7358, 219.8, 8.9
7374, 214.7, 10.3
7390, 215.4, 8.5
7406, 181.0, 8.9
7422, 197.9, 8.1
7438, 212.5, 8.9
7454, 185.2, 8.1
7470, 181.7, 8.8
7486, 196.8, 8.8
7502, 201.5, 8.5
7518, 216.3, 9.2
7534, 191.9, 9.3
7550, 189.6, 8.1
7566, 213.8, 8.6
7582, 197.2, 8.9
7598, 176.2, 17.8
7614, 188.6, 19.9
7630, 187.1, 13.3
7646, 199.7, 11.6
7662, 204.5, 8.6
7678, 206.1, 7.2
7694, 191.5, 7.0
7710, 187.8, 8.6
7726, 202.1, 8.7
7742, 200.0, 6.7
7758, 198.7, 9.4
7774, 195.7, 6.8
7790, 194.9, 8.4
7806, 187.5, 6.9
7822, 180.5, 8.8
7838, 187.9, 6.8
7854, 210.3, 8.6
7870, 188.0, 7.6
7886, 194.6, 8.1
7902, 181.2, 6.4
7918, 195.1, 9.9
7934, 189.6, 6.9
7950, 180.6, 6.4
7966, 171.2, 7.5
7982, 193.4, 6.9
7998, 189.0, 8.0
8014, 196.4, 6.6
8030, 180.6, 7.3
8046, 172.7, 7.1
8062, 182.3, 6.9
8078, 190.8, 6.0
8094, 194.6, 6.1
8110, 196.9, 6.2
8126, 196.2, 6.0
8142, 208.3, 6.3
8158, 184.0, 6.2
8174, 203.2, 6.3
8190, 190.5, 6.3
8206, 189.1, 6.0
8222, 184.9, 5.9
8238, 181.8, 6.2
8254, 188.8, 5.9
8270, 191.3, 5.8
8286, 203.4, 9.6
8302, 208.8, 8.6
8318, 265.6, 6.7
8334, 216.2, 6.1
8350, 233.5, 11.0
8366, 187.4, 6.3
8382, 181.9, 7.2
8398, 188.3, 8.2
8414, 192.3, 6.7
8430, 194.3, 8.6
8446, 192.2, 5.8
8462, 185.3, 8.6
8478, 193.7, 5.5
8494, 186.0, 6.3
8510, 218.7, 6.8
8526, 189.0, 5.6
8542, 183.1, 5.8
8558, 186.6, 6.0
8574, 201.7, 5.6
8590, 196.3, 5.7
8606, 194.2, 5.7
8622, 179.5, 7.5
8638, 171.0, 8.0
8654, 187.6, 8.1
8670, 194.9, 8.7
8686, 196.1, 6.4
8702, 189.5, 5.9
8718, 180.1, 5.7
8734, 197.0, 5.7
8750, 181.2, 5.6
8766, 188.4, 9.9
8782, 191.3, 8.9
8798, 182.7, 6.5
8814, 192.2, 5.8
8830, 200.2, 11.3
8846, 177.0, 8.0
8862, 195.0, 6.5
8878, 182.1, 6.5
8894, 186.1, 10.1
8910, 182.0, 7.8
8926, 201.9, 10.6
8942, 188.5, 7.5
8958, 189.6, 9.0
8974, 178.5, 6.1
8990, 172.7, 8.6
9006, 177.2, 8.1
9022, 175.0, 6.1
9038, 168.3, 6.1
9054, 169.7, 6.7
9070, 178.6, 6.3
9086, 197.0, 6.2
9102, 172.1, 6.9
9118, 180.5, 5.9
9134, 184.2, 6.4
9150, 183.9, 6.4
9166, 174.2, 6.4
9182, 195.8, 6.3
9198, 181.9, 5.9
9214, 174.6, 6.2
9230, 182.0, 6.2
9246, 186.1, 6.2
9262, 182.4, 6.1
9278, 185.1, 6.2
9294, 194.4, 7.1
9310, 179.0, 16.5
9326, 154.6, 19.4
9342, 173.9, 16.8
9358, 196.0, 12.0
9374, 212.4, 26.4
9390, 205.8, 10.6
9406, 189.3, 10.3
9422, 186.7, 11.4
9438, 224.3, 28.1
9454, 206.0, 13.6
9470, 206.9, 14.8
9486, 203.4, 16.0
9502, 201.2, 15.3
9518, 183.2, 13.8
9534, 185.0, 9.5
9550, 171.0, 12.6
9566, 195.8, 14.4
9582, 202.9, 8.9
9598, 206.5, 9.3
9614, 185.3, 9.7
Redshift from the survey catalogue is 0.267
